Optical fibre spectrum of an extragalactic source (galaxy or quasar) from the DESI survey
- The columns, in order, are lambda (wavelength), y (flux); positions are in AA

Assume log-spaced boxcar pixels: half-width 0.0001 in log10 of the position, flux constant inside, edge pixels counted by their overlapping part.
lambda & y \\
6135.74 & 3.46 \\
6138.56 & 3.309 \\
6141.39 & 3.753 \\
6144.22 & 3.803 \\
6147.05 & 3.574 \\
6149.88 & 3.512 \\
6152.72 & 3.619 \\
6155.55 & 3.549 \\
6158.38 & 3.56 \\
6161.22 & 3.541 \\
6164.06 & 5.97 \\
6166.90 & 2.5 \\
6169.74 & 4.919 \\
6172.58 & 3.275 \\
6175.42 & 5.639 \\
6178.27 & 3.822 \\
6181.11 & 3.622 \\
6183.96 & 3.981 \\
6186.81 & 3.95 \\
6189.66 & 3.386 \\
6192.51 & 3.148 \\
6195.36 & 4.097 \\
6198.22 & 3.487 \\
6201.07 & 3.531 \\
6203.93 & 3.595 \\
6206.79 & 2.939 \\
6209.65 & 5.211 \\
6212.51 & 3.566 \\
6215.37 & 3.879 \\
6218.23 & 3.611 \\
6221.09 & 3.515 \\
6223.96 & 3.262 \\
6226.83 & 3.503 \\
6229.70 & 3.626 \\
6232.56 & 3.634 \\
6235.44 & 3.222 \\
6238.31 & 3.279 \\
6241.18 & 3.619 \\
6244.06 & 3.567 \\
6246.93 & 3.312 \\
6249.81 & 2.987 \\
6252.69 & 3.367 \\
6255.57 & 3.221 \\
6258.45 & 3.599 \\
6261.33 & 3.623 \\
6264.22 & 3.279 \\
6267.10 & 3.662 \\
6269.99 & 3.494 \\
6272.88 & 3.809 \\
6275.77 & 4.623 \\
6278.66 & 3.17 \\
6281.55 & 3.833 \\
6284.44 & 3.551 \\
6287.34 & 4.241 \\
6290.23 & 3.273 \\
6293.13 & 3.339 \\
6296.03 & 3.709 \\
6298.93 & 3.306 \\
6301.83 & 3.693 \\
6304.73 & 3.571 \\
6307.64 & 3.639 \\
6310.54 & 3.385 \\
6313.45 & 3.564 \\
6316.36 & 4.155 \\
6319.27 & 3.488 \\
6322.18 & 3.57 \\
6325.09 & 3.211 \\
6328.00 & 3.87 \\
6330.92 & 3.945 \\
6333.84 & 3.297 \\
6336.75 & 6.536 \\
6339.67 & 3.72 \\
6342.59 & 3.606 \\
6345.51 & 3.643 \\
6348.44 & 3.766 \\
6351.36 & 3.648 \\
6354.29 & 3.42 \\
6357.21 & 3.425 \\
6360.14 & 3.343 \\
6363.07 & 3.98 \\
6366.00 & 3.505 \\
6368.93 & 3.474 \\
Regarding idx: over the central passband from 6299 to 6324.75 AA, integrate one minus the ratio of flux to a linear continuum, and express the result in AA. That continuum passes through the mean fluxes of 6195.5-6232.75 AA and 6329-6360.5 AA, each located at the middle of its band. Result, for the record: 1.5 AA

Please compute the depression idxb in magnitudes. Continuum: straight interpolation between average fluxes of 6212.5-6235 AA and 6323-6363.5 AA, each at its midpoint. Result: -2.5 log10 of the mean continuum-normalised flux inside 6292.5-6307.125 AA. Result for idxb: 0.05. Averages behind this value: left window 3.56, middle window 3.54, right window 3.81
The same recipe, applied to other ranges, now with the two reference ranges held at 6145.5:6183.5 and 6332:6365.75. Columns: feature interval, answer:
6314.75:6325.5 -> 0.06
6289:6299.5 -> 0.13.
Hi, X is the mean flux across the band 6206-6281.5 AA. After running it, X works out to 3.57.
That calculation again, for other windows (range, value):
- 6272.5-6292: 3.78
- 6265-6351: 3.74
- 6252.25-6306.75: 3.6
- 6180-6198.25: 3.68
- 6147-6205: 3.83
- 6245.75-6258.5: 3.26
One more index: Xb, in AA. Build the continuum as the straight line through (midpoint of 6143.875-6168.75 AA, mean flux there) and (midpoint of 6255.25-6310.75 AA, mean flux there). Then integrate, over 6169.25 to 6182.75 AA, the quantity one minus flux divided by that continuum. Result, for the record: -1.7 AA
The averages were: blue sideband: 3.75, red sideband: 3.61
